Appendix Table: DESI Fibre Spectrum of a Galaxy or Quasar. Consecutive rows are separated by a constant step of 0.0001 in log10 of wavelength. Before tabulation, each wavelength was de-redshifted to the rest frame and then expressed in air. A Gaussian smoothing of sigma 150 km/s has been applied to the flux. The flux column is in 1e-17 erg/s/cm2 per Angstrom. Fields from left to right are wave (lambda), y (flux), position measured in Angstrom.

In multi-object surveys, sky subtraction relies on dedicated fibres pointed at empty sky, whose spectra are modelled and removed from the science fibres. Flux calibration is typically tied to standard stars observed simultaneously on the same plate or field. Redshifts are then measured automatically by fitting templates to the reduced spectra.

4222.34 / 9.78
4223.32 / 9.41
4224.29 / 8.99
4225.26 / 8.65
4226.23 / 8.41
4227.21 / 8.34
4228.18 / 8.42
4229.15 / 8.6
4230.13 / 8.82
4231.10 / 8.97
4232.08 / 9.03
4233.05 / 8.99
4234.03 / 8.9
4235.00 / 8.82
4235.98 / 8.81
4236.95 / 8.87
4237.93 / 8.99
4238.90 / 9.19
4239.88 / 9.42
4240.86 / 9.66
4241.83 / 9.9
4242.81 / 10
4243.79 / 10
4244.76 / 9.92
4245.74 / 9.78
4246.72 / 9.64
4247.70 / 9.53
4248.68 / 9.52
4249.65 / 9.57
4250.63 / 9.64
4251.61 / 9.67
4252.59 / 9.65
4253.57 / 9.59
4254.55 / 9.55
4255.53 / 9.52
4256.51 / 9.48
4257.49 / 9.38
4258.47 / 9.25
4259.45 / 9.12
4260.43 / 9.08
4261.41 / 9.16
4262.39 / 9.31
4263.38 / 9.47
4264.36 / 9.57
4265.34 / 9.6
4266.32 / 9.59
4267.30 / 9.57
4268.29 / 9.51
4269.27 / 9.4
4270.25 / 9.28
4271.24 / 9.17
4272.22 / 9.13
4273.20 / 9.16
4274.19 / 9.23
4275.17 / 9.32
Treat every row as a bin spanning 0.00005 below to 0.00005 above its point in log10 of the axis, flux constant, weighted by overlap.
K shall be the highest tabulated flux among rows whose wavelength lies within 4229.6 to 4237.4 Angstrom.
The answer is 9.03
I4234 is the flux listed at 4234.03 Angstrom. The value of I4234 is 8.9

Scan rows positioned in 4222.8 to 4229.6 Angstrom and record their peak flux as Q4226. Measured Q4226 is 9.41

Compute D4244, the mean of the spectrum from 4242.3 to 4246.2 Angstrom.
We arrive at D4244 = 9.92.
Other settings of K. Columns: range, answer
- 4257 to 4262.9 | 9.38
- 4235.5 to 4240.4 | 9.42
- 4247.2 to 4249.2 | 9.53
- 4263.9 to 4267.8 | 9.6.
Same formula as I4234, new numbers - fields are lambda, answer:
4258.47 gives 9.25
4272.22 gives 9.13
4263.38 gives 9.47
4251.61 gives 9.67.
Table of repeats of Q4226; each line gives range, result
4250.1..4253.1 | 9.67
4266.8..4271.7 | 9.57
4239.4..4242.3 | 9.9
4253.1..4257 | 9.59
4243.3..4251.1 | 10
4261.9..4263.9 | 9.47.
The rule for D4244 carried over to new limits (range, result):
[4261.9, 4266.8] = 9.5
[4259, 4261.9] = 9.13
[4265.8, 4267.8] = 9.57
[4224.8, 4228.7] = 8.46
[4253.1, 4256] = 9.55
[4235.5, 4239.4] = 8.97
